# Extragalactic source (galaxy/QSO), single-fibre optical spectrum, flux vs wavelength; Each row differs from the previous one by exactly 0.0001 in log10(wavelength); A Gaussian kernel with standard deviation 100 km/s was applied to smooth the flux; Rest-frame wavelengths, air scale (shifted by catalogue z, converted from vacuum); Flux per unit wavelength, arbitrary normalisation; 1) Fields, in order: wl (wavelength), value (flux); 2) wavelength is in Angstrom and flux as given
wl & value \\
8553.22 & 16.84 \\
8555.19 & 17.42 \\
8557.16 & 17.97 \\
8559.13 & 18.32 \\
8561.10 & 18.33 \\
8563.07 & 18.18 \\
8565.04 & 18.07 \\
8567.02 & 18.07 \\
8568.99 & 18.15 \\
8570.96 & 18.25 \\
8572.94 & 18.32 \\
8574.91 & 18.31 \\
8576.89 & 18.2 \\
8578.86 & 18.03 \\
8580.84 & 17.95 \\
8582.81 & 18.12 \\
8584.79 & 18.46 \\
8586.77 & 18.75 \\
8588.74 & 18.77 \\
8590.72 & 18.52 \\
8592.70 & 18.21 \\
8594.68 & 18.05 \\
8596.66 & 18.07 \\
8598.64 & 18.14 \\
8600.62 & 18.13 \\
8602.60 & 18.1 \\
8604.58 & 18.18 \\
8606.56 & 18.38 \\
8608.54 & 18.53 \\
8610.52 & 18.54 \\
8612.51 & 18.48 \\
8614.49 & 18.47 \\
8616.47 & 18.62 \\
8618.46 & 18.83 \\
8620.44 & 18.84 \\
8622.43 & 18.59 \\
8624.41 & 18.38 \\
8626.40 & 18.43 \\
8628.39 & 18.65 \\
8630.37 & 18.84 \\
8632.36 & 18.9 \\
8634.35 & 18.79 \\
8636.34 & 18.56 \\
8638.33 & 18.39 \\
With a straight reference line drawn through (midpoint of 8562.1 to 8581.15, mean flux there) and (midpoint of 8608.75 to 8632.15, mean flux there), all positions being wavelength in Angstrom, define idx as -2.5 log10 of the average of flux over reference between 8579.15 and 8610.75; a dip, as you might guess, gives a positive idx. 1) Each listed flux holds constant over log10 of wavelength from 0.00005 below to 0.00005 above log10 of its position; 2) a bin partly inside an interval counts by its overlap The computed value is 0.00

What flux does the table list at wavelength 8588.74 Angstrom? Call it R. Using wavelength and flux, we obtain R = 18.77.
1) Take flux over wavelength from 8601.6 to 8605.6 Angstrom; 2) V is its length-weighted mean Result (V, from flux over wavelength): 18.2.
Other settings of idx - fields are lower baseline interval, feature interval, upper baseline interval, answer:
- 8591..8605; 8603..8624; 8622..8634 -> -0.01 mag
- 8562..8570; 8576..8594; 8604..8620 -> 0.00 mag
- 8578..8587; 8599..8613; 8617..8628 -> 0.01 mag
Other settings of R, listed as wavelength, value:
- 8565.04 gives 18.07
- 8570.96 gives 18.25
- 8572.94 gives 18.32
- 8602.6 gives 18.1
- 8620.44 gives 18.84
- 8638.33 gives 18.39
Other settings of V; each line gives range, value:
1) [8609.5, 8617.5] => 18.5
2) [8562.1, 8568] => 18.1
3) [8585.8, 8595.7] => 18.5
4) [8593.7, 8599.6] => 18.1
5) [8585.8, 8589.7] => 18.8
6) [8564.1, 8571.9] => 18.1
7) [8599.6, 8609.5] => 18.3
